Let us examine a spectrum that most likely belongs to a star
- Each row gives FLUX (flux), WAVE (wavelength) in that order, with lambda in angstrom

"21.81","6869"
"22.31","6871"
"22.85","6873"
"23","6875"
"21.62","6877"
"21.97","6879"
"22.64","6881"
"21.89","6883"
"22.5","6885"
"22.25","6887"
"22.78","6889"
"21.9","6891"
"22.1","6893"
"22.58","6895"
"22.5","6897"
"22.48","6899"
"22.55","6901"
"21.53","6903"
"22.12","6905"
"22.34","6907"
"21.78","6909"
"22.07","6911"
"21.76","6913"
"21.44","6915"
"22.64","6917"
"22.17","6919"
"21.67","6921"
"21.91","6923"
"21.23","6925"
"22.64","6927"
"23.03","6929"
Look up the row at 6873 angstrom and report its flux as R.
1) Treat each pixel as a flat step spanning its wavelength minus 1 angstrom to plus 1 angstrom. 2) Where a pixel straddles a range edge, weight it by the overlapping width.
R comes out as 22.85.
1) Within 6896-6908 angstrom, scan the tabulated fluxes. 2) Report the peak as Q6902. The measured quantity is 22.55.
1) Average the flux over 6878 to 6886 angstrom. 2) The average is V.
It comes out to 22.2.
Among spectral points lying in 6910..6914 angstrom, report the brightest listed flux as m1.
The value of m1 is 22.07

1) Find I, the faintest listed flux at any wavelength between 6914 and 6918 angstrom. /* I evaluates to 21.44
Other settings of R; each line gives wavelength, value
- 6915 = 21.44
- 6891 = 21.9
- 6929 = 23.03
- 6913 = 21.76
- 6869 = 21.81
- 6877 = 21.62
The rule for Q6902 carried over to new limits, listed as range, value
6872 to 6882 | 23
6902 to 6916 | 22.34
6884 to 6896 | 22.78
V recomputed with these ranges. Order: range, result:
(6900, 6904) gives 22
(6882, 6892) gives 22.3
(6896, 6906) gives 22.2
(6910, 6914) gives 21.9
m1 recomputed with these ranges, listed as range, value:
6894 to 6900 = 22.58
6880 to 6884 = 22.64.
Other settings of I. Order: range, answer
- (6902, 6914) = 21.53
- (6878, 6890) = 21.89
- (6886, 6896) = 21.9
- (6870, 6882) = 21.62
